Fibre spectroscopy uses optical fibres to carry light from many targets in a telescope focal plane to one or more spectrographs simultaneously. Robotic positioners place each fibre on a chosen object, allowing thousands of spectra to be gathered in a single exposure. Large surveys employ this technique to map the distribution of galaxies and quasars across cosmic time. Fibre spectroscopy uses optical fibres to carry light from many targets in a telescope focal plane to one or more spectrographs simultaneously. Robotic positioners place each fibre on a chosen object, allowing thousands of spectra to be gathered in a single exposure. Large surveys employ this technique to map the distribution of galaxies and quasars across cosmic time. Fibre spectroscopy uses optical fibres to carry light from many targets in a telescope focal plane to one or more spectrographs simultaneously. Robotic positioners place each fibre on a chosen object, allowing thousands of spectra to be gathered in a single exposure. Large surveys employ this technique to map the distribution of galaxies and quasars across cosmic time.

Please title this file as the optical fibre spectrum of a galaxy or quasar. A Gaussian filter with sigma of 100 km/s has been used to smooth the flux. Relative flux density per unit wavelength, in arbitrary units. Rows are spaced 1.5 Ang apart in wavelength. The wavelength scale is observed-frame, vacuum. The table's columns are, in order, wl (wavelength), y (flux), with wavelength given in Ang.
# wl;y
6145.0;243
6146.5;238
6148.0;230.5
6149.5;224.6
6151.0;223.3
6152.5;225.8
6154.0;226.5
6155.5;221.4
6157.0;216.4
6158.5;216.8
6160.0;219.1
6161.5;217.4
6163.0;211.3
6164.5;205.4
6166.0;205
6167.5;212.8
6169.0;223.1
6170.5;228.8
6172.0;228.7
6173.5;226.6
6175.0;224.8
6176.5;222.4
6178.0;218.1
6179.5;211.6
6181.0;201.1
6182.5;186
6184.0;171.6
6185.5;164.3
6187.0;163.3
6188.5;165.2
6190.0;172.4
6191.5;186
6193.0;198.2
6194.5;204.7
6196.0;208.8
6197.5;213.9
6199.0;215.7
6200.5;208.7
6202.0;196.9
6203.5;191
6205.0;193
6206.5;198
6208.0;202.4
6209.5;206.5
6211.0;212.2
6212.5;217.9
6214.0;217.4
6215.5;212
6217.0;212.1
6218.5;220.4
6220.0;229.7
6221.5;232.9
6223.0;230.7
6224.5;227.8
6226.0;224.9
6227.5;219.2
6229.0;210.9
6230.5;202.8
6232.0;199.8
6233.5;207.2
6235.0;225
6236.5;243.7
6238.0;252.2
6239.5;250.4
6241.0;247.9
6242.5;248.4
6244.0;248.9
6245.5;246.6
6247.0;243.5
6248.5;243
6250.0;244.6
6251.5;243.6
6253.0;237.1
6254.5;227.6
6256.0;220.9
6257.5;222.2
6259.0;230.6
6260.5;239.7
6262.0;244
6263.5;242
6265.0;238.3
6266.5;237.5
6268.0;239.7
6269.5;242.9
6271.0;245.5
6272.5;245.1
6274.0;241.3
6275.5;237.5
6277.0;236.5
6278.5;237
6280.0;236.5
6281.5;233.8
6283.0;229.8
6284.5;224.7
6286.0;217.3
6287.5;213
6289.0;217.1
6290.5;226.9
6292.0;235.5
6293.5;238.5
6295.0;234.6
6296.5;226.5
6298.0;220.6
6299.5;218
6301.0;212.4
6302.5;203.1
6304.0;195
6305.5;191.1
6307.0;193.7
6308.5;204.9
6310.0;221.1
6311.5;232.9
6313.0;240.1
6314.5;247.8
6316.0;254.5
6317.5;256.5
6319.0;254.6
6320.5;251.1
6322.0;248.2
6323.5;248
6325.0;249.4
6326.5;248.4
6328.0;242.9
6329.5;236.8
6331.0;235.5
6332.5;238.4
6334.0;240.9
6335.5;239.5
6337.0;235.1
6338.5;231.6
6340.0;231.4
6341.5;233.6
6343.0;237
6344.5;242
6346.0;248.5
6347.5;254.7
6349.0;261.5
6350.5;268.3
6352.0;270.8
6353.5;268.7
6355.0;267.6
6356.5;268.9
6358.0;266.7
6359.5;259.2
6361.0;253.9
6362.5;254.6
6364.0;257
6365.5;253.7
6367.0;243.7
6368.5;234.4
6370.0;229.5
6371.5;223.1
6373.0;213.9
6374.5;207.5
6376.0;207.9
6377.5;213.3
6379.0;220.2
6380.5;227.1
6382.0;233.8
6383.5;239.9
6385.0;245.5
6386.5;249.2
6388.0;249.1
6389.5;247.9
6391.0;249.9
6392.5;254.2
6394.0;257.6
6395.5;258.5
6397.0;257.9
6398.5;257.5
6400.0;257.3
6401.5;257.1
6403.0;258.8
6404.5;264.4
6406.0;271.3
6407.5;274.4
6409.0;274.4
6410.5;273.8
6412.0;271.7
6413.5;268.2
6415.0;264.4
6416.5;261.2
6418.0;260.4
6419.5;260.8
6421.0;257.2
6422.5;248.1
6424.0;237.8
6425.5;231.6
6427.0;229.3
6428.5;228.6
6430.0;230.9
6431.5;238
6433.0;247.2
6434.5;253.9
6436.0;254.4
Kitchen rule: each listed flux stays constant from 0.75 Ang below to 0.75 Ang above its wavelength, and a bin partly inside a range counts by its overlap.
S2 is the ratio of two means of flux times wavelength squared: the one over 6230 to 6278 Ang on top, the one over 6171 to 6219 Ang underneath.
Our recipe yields 1.2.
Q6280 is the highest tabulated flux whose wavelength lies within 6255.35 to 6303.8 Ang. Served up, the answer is 245.5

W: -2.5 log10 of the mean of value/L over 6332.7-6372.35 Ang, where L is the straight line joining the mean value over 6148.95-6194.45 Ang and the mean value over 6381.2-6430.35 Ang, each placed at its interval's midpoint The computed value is -0.024 mag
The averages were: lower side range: 207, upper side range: 254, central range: 249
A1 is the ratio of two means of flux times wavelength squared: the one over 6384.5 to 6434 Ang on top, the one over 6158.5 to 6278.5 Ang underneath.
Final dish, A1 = 1.2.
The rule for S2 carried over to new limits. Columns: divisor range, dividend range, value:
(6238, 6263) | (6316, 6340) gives 1.04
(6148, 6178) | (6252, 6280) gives 1.11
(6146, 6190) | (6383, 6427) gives 1.32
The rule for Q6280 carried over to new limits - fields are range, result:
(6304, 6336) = 256.5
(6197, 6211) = 215.7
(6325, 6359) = 270.8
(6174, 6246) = 252.2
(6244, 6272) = 248.9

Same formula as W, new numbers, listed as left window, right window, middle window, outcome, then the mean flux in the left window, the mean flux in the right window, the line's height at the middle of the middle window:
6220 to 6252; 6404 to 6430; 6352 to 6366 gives -0.054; 233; 257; 249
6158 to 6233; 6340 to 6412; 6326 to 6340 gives 0.006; 208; 249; 239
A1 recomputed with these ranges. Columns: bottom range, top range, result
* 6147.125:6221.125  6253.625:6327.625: 1.15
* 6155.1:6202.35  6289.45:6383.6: 1.22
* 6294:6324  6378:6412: 1.15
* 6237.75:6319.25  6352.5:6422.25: 1.12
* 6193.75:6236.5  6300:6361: 1.17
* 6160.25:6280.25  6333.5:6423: 1.19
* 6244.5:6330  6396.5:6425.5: 1.16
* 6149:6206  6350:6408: 1.28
